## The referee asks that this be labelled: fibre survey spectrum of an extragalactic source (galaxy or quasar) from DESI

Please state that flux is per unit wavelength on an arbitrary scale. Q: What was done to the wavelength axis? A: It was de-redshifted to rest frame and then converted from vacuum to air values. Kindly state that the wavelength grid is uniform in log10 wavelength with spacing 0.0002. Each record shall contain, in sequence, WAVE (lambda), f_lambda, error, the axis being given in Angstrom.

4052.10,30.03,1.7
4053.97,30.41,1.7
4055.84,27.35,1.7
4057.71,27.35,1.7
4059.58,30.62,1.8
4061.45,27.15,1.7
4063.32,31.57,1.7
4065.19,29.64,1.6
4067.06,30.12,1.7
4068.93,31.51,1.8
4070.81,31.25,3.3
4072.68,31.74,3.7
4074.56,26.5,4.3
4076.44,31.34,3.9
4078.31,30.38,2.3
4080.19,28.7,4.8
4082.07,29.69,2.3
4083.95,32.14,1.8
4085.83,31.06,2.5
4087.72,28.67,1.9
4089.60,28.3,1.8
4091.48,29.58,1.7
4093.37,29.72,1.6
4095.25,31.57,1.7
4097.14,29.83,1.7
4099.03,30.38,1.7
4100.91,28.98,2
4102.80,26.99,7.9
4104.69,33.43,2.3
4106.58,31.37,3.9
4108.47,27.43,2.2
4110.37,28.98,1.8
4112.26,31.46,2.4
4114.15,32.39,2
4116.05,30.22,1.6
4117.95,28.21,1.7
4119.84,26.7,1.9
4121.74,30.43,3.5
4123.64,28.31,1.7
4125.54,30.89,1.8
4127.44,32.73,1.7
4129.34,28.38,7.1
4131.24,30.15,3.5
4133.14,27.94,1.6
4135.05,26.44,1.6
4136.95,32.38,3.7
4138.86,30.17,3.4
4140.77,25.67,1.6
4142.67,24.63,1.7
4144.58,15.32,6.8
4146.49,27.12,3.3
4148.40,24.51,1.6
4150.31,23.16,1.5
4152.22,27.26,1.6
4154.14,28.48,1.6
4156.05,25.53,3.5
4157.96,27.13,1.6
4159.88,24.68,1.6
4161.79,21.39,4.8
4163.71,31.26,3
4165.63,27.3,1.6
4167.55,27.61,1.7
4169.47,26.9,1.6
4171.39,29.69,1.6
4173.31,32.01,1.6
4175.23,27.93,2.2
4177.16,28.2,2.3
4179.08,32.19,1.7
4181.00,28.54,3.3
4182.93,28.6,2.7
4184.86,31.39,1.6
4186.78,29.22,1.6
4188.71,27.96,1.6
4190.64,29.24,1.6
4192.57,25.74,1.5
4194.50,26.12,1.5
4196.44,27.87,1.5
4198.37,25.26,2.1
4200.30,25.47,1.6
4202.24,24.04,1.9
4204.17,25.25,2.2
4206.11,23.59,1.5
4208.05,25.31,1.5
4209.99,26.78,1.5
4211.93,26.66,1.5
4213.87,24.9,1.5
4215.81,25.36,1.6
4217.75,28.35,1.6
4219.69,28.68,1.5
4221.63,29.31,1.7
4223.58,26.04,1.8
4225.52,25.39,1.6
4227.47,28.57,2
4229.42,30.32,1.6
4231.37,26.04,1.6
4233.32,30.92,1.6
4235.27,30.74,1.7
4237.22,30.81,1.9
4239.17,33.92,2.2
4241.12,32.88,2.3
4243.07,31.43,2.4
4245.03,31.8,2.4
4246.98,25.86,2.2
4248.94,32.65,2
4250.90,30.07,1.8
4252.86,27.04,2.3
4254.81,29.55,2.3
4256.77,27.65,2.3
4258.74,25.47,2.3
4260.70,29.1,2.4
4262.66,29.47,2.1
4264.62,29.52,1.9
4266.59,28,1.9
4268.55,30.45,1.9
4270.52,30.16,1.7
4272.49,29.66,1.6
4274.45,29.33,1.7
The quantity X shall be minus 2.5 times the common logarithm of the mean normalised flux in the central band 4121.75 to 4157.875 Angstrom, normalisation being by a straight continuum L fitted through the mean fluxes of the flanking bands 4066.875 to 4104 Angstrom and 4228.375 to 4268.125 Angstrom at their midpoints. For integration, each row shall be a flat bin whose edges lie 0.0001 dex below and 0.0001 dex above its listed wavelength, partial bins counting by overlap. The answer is 0.10 mag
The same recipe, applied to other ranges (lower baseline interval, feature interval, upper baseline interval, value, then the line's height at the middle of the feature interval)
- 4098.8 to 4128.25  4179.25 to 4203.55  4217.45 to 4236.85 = 0.05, 29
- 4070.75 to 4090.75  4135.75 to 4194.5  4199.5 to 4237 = 0.03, 28.1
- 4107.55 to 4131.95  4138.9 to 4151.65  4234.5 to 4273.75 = 0.23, 29.7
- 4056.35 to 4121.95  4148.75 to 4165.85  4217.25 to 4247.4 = 0.14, 29.7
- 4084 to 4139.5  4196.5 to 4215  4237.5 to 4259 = 0.18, 30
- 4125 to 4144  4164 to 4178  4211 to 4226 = -0.03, 27.9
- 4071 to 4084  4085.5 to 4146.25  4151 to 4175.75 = 0.00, 28.9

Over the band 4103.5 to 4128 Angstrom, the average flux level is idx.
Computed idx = 30.1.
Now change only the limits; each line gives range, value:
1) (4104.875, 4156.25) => 28.1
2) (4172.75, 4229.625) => 27.4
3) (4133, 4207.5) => 27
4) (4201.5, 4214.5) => 25.2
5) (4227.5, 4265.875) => 29.7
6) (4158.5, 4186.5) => 28.4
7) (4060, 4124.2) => 29.9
